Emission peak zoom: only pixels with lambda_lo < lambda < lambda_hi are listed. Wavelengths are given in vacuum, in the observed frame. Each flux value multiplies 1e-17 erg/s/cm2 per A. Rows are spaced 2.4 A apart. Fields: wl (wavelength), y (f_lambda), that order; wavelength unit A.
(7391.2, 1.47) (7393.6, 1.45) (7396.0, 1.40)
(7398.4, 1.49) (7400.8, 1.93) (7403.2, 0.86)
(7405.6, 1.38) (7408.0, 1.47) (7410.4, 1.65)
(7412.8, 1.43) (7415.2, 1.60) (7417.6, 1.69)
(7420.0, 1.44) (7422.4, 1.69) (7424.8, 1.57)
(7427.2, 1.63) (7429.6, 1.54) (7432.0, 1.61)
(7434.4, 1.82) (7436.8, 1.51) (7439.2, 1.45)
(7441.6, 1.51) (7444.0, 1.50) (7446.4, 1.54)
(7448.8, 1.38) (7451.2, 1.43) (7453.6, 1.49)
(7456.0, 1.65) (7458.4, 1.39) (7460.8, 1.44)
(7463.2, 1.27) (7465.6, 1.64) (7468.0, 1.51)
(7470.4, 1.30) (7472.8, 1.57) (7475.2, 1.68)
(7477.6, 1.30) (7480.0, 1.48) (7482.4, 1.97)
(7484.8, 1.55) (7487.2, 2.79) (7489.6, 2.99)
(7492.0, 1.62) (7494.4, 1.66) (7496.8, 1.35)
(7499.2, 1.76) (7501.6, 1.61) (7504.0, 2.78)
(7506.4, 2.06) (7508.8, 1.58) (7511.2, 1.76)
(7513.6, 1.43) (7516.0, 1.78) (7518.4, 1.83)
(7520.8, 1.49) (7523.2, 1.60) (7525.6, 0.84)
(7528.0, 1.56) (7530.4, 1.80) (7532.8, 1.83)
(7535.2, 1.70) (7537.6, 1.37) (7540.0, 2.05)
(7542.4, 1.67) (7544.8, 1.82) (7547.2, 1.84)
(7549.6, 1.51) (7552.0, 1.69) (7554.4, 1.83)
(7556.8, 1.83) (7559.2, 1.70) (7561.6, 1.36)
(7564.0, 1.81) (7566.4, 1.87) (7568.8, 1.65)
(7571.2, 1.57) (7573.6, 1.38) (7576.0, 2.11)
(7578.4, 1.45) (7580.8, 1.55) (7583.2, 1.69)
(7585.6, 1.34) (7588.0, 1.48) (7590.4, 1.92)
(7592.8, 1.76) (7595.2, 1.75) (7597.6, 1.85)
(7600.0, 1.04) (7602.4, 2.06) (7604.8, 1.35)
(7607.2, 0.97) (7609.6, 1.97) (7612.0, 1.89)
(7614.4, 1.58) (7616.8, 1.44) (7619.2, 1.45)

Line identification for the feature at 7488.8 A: [S II] 6716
